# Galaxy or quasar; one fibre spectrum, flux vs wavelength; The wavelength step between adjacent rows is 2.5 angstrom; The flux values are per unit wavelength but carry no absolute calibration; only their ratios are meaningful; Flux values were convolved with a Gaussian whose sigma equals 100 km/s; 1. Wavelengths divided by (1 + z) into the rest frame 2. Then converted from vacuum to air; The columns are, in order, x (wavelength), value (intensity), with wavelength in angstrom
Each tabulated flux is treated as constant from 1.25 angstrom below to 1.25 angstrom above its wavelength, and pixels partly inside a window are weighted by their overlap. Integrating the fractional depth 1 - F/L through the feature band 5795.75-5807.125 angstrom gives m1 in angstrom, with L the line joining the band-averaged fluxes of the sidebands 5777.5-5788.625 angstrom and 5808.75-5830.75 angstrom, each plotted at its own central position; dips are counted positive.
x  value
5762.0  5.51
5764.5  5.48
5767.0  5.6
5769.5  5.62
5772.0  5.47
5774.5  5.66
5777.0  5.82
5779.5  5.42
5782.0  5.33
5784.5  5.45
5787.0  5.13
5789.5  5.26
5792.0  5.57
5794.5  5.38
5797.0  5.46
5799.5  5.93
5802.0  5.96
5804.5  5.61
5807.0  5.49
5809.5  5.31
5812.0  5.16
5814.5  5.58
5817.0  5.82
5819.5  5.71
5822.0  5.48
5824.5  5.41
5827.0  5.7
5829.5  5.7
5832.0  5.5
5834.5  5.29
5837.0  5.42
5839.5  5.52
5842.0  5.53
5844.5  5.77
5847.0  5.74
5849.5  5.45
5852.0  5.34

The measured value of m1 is -0.53 angstrom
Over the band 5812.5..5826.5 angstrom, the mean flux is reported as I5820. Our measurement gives 5.58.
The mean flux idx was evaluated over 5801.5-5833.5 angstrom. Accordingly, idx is 5.56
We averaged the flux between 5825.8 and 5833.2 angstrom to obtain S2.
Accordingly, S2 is 5.63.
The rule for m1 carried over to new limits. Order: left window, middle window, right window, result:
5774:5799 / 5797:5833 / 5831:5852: -0.7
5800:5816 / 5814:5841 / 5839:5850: 0.1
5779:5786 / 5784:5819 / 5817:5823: 0.0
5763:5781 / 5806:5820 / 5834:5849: 0.2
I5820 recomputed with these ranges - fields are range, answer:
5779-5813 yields 5.46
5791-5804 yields 5.66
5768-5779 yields 5.63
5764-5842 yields 5.52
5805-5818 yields 5.47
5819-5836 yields 5.53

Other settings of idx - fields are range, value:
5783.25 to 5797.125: 5.37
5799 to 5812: 5.6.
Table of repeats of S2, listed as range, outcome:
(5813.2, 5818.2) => 5.69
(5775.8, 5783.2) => 5.52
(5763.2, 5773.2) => 5.54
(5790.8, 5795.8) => 5.47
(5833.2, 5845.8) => 5.51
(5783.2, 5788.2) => 5.29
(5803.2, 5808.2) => 5.55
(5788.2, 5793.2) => 5.41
